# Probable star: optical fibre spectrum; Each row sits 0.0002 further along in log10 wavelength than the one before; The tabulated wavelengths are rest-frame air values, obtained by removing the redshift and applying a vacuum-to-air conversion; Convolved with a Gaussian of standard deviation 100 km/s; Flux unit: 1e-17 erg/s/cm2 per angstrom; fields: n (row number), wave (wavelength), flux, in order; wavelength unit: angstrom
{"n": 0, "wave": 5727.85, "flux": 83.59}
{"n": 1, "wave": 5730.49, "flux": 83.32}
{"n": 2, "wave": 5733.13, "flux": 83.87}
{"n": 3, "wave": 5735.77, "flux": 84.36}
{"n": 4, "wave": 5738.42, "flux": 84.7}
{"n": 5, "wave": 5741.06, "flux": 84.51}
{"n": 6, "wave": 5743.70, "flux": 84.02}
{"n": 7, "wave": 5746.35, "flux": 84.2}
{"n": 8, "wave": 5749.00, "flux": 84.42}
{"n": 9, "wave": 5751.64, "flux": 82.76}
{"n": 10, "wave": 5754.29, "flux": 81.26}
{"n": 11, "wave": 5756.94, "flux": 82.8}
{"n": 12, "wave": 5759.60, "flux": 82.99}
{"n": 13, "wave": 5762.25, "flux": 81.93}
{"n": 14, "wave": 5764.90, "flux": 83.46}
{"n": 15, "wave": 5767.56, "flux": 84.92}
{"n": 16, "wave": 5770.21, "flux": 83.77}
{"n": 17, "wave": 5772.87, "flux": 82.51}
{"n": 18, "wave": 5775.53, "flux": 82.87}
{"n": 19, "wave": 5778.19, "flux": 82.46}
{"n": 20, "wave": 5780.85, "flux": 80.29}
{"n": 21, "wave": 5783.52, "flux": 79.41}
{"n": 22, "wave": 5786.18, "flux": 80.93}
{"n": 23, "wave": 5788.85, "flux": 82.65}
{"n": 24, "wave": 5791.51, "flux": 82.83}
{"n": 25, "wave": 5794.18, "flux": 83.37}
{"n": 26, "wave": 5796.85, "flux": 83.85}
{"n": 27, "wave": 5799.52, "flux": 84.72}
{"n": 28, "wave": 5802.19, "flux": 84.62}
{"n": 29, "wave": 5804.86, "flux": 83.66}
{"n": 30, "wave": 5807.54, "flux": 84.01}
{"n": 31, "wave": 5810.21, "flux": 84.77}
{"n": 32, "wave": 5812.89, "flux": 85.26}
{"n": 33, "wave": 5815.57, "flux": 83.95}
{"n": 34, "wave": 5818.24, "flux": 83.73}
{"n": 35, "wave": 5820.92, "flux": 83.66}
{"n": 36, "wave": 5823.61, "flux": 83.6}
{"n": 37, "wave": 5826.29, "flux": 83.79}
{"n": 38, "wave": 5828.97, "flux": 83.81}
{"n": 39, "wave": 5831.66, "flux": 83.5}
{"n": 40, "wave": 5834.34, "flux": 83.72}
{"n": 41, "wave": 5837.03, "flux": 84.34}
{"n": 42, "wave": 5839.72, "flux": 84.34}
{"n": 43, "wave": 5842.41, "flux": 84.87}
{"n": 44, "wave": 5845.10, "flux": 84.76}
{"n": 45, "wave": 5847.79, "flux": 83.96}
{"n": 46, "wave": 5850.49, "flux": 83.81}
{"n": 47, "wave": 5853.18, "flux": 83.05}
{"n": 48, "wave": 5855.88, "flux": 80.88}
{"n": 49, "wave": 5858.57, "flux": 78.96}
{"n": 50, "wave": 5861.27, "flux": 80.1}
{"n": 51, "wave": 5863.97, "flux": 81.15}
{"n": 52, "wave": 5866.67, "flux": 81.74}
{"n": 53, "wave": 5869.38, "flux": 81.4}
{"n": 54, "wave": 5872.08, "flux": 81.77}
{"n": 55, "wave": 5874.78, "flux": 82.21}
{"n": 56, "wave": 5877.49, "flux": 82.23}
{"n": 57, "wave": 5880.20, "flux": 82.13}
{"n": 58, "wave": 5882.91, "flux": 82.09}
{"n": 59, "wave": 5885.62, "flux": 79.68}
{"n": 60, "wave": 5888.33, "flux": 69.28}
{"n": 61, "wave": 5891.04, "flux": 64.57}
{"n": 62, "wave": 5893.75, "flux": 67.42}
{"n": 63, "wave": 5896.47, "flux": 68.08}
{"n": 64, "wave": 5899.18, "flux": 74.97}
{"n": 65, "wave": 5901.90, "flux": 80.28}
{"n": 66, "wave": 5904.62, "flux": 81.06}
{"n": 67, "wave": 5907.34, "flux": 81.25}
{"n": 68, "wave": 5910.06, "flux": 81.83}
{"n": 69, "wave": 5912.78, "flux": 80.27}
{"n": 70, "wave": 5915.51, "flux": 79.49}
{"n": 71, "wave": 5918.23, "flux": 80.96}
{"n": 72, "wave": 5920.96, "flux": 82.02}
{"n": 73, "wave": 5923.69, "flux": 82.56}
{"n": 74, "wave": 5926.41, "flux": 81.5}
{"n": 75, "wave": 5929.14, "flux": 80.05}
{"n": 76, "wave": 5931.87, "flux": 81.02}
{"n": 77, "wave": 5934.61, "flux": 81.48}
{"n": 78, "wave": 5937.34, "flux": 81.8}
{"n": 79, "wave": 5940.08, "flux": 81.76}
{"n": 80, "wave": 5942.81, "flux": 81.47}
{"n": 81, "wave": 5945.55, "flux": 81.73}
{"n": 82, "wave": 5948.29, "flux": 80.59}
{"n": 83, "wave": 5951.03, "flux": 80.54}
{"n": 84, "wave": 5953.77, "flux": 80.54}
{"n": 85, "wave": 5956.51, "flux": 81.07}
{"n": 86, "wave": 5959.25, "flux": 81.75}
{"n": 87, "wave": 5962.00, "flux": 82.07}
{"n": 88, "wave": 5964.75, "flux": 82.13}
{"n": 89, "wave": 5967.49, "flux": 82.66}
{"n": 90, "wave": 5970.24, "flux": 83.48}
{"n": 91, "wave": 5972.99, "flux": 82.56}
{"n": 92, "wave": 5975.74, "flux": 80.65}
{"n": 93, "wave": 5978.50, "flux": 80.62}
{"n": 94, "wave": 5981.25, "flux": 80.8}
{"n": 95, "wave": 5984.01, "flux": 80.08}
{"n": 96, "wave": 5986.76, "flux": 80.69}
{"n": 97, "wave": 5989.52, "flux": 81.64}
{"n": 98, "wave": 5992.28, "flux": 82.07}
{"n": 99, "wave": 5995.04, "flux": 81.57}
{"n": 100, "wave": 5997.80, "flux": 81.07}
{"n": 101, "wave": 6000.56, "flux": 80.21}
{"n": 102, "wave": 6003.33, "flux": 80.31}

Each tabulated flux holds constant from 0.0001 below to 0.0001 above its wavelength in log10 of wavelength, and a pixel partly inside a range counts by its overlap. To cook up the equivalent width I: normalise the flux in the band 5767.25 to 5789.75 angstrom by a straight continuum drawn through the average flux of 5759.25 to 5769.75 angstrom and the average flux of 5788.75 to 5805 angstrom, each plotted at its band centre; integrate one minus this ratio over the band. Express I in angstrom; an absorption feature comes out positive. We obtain 0.41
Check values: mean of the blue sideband 83.5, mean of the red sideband 83.8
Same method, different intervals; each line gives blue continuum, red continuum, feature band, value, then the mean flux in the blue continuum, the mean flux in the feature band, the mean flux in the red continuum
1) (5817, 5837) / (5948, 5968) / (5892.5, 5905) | 1.3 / 83.7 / 73.9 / 81.4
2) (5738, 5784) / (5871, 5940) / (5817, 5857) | -1.4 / 83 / 83.7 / 78.8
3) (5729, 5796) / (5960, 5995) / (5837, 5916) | 2.5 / 83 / 79.6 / 81.6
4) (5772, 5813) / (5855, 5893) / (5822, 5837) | -0.5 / 82.9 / 83.7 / 79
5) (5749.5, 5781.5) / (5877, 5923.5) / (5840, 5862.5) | -0.9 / 82.8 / 82.7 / 77.5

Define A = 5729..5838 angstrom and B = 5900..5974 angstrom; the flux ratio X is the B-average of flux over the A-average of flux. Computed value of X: 1.0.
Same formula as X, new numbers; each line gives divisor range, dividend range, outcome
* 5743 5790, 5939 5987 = 0.99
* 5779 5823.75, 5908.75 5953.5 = 0.98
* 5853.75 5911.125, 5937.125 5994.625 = 1.04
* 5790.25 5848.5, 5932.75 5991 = 0.97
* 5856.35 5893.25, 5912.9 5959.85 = 1.03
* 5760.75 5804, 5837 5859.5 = 1.01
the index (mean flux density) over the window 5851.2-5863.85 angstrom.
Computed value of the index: 81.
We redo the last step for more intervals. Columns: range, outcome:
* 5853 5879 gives 81.3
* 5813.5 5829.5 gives 83.8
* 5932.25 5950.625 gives 81.4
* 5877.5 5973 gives 79.6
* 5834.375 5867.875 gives 82.7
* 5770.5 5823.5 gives 83.1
